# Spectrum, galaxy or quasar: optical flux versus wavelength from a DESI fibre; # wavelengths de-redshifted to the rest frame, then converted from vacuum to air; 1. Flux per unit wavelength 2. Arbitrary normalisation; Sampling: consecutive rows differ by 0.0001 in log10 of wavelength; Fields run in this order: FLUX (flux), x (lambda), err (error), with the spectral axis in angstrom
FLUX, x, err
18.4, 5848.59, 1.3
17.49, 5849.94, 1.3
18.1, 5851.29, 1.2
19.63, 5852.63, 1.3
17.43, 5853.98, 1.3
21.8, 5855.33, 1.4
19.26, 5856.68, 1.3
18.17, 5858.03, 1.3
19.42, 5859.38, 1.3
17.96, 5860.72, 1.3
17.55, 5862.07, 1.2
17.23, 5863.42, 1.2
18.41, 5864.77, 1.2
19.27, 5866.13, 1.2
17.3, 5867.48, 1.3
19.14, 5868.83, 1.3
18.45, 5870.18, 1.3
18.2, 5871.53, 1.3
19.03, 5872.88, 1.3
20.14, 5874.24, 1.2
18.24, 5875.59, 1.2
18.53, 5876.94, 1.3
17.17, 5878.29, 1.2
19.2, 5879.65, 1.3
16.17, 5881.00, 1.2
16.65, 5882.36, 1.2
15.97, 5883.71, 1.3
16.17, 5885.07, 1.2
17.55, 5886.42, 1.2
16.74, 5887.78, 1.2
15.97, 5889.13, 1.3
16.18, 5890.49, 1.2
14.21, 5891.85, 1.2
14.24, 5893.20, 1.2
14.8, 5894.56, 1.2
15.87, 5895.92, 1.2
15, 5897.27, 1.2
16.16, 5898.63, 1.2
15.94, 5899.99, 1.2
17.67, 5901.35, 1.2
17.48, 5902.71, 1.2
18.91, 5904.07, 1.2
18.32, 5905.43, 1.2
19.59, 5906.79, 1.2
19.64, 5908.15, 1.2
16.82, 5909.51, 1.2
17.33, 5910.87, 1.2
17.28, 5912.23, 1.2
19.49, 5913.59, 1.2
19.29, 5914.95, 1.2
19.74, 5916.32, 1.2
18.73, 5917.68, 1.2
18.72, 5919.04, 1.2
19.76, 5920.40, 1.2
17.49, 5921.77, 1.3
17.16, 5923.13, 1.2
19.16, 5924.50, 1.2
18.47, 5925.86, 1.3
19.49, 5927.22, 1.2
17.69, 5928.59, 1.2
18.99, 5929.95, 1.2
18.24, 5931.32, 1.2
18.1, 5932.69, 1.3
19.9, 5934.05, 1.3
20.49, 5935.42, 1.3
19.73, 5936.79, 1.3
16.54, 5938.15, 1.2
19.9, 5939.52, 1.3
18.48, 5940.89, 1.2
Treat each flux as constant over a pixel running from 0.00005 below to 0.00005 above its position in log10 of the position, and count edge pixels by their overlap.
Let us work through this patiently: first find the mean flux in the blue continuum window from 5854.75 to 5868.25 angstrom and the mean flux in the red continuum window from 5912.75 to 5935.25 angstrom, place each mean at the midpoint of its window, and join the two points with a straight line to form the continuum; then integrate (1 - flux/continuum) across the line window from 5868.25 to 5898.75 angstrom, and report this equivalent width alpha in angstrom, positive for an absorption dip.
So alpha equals 2.8 angstrom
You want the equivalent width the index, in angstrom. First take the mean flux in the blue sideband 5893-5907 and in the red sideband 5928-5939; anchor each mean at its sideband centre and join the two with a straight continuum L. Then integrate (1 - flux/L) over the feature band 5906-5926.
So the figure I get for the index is -1.0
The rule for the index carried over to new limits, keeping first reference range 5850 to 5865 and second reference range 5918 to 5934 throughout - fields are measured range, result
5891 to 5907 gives 1.8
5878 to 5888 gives 0.9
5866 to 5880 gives 0.0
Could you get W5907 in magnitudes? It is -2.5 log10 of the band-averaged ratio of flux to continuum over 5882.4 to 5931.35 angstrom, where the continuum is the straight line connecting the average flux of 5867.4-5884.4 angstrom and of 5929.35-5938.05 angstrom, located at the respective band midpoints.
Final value 0.07 mag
